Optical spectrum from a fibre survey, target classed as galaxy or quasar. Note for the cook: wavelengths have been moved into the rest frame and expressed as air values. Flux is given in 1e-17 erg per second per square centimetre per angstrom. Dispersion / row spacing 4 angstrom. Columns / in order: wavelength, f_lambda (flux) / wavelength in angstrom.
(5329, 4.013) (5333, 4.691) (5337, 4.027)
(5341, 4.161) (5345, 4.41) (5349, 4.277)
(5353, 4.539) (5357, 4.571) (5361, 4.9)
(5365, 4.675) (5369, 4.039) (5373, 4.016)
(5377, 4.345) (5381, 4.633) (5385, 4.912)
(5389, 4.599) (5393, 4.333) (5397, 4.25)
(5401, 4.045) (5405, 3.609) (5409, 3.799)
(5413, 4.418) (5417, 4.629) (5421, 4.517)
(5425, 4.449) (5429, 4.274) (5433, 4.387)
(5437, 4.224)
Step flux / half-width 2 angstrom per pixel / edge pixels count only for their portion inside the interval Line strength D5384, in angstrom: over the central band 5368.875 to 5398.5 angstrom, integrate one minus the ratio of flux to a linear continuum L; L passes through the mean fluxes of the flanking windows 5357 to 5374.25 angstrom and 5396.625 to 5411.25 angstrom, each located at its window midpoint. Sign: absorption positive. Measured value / -1.66 angstrom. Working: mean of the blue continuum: 4.44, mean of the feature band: 4.42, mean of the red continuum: 3.9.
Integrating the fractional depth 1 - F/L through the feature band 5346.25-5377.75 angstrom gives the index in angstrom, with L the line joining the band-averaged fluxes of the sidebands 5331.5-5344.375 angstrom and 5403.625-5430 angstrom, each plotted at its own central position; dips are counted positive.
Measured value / -1.1 angstrom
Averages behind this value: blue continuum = 4.29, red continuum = 4.26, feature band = 4.42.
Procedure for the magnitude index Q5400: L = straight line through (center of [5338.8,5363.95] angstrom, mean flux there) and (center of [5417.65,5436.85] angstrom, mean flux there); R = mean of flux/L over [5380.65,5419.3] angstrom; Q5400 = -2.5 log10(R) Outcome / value 0.03 mag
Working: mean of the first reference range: 4.48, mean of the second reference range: 4.4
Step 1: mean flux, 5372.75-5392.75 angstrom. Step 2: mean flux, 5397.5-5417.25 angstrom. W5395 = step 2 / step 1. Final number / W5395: 0.90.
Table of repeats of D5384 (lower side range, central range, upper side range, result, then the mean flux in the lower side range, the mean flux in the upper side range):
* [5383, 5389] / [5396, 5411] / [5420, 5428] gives 2.4 angstrom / 4.81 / 4.45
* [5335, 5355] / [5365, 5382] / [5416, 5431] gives 0.2 angstrom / 4.28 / 4.46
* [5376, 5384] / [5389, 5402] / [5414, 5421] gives 0.8 angstrom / 4.56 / 4.57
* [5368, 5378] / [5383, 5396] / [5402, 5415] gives -1.8 angstrom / 4.12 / 3.95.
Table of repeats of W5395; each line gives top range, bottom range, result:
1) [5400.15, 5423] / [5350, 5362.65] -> 0.90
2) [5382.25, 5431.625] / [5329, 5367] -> 0.97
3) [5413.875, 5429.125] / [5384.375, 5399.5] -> 1.00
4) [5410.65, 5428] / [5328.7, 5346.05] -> 1.05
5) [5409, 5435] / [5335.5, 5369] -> 0.99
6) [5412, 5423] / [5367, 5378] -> 1.10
